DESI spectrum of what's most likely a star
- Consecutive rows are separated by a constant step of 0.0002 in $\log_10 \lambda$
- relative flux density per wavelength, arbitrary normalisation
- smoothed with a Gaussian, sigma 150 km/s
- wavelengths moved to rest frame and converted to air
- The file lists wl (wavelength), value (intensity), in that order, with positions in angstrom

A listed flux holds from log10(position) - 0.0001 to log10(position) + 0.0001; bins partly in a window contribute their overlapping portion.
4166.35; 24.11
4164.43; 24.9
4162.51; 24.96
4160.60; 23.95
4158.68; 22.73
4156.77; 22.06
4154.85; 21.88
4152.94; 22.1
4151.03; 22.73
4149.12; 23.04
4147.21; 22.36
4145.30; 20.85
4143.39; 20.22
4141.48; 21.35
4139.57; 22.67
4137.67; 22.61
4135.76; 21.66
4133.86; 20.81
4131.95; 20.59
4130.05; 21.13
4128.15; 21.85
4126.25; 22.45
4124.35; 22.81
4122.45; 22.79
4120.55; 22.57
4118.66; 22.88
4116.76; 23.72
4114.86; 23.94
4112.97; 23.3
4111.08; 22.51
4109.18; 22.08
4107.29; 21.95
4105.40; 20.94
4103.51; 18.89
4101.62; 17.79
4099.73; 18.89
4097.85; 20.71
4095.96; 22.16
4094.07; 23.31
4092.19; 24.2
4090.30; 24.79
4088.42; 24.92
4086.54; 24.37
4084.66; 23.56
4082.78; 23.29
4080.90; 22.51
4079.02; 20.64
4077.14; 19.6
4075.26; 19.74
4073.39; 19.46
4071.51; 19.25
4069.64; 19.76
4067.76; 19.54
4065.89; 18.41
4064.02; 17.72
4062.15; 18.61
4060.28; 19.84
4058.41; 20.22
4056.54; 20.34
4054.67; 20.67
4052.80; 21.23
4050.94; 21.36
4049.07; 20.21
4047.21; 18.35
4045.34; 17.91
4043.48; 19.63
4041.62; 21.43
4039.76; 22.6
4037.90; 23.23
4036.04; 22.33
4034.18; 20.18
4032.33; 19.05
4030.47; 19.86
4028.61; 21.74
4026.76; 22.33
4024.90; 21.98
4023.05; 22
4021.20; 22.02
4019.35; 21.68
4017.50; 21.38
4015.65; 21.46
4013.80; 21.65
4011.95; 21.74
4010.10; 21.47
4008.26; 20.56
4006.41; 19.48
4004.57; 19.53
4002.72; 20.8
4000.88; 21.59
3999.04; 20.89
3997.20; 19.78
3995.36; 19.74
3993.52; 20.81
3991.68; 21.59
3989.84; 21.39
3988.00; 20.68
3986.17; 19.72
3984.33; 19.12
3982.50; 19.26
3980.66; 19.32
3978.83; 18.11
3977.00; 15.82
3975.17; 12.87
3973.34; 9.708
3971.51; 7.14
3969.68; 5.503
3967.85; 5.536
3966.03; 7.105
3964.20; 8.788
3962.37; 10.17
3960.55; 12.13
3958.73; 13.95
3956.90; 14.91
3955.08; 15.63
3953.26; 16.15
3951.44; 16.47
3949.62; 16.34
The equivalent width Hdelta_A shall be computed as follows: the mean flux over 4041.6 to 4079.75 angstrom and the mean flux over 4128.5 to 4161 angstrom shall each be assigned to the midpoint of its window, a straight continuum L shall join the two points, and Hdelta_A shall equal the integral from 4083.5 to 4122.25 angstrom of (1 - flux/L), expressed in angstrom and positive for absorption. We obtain -3.0 angstrom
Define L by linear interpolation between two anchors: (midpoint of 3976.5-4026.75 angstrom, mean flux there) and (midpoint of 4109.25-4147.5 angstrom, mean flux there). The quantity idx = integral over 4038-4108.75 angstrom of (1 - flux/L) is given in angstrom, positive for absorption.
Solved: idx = 2.1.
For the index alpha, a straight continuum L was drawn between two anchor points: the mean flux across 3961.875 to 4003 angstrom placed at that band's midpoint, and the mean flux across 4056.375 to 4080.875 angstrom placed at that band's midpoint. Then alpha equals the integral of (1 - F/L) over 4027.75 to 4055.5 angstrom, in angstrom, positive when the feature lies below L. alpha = -3.4 angstrom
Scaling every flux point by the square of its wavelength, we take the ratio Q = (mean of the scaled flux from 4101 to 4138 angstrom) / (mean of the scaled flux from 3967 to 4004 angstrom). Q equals 1.37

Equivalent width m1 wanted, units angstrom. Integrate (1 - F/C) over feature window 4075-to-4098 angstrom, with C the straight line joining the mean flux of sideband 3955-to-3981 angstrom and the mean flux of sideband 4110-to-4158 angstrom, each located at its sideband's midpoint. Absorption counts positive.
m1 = -4.3 angstrom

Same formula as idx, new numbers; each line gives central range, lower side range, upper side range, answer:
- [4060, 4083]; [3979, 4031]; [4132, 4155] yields 1.6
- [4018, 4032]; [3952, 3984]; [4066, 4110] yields -4.0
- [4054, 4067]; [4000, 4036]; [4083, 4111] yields 1.4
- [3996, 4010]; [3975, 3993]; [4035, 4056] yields -0.6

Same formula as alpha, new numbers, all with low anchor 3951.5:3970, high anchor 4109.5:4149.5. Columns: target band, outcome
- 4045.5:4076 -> -3.19 angstrom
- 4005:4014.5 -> -4.15 angstrom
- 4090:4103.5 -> -0.87 angstrom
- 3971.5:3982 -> -1.80 angstrom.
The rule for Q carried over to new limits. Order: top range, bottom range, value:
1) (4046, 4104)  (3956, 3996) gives 1.49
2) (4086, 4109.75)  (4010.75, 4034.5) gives 1.06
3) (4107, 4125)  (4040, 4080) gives 1.19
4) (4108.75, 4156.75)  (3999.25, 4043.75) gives 1.10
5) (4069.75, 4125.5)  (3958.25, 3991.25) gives 1.69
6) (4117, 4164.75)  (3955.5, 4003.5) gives 1.54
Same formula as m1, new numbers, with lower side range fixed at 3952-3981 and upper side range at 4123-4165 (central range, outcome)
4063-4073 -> -0.6 angstrom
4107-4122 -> -1.7 angstrom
